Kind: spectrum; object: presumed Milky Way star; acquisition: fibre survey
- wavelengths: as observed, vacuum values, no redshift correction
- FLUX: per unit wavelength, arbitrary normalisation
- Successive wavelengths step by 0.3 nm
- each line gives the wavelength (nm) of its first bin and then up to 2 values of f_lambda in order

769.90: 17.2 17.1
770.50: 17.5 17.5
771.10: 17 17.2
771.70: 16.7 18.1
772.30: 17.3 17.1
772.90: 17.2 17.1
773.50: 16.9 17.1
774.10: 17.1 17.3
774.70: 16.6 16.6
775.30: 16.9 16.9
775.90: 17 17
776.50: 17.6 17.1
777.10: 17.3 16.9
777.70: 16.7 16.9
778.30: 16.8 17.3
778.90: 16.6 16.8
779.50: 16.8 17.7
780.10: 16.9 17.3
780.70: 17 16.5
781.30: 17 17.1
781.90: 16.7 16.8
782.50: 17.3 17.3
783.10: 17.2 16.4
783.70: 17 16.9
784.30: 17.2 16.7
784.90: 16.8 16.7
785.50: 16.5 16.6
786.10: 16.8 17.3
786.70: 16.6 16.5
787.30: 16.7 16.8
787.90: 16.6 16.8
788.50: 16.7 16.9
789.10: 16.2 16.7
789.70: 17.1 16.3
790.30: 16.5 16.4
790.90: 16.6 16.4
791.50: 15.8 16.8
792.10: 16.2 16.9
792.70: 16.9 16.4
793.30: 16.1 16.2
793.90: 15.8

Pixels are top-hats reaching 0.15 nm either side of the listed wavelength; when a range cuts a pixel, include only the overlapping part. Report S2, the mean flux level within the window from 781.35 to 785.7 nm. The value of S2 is 16.9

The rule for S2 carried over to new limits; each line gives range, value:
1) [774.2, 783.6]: 17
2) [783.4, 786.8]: 16.8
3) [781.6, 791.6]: 16.7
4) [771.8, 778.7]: 17.1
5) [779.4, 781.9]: 17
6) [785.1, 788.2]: 16.7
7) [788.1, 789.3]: 16.6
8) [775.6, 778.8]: 17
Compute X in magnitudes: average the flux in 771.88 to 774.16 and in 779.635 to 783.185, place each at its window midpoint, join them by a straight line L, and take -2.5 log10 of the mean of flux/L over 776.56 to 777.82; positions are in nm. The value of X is 0.01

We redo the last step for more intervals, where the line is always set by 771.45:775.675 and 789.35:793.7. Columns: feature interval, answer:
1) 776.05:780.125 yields -0.01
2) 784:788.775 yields -0.01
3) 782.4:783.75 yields -0.02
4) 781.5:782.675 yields -0.01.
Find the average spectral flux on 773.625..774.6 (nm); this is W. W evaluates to 17.1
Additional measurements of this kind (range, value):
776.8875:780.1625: 17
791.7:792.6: 16.6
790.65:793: 16.5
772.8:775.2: 17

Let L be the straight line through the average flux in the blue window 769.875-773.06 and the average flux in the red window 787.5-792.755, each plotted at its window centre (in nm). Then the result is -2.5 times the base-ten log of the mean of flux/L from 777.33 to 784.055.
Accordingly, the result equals 0.00 mag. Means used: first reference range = 17.3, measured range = 17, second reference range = 16.6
